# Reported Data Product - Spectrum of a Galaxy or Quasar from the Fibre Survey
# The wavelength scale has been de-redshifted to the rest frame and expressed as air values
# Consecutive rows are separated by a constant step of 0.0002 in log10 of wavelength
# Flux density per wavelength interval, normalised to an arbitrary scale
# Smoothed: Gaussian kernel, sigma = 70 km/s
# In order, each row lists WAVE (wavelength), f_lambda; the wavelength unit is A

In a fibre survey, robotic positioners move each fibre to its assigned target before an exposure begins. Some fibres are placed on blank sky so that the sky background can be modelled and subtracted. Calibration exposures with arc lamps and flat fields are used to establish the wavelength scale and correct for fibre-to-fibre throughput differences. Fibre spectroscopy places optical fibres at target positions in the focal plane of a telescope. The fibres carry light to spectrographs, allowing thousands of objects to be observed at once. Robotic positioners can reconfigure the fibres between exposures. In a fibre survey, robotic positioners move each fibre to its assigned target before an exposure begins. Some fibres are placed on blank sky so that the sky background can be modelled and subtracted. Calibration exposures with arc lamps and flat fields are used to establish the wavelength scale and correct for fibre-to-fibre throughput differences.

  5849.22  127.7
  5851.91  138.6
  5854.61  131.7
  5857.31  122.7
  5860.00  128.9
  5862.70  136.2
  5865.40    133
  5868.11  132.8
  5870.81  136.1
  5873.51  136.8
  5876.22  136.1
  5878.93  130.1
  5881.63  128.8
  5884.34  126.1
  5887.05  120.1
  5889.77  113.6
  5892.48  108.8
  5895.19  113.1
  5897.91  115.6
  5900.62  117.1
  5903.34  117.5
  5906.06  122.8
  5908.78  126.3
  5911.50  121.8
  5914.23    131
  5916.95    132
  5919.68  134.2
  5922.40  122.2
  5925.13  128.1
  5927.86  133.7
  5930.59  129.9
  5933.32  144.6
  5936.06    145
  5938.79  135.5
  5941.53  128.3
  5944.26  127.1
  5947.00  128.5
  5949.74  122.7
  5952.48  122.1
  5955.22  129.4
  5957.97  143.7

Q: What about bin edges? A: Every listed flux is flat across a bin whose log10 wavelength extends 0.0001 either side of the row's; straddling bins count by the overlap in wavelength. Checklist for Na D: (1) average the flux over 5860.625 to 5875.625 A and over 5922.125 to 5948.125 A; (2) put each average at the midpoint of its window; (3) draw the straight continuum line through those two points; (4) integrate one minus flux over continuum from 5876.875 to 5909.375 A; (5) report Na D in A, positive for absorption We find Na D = 3.3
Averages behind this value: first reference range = 135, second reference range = 133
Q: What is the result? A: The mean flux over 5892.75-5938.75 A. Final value 127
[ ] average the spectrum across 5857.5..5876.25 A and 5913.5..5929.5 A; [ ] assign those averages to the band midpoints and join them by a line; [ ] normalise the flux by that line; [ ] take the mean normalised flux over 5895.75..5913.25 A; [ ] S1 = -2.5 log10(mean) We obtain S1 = 0.10 mag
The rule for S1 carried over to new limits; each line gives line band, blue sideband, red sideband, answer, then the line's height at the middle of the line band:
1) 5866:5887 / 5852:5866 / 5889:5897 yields -0.089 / 121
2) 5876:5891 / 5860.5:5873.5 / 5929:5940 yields 0.086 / 135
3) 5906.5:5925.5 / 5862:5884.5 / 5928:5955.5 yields 0.037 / 132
